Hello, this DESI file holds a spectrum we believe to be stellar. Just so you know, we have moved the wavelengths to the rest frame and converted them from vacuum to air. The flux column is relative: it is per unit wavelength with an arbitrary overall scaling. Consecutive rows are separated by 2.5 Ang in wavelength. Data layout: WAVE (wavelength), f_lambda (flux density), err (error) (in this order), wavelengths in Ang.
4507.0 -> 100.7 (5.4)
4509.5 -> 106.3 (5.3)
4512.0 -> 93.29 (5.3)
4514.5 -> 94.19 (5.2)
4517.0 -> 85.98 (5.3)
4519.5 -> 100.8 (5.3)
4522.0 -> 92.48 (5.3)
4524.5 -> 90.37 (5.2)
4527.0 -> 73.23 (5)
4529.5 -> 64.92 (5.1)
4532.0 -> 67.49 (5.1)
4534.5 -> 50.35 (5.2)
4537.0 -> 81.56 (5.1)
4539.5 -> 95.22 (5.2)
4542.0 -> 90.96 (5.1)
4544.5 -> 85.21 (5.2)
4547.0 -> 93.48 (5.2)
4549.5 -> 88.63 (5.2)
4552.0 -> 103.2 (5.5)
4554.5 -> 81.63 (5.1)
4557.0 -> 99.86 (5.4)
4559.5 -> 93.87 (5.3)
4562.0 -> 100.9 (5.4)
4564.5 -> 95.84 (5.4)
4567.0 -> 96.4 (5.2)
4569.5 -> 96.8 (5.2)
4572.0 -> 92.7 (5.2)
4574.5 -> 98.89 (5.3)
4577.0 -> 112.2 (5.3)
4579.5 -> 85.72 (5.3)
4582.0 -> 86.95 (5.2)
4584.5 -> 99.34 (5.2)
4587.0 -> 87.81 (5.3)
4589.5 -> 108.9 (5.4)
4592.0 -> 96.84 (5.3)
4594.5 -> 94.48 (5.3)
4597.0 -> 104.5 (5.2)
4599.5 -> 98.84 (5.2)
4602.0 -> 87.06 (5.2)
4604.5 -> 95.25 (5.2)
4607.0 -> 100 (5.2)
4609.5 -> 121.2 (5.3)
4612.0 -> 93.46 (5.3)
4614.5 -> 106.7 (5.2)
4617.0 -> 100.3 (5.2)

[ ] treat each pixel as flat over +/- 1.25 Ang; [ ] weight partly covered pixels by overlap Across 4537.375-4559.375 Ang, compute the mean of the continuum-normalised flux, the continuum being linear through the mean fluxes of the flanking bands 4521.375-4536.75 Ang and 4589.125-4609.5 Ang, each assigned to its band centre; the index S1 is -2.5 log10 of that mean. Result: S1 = -0.15 mag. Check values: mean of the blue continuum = 72.9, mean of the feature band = 91.9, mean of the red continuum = 99.2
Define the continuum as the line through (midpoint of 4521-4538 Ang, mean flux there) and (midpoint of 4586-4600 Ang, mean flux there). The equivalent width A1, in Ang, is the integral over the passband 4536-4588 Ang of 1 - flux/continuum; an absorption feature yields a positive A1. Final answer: -4.4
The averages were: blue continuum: 74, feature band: 93.8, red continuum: 98.7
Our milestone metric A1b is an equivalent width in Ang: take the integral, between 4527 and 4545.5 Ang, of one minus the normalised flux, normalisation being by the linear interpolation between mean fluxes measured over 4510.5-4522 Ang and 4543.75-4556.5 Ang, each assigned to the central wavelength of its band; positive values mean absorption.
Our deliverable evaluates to 3.2 Ang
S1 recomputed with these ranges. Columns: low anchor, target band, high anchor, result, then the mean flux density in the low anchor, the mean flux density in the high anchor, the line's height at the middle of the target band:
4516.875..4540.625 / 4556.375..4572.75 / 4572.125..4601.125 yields -0.07 mag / 79.9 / 97.3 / 90.7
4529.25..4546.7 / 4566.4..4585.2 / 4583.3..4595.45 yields -0.04 mag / 78.1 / 97.5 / 92.4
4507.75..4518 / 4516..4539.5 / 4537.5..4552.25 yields 0.18 mag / 95.4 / 91.5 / 93.6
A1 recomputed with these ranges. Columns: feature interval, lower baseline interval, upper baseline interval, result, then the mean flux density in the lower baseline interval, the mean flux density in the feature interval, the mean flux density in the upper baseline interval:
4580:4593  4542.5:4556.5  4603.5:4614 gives 0.4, 91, 95.4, 103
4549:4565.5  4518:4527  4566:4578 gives 0.3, 91.4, 95.1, 99.2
